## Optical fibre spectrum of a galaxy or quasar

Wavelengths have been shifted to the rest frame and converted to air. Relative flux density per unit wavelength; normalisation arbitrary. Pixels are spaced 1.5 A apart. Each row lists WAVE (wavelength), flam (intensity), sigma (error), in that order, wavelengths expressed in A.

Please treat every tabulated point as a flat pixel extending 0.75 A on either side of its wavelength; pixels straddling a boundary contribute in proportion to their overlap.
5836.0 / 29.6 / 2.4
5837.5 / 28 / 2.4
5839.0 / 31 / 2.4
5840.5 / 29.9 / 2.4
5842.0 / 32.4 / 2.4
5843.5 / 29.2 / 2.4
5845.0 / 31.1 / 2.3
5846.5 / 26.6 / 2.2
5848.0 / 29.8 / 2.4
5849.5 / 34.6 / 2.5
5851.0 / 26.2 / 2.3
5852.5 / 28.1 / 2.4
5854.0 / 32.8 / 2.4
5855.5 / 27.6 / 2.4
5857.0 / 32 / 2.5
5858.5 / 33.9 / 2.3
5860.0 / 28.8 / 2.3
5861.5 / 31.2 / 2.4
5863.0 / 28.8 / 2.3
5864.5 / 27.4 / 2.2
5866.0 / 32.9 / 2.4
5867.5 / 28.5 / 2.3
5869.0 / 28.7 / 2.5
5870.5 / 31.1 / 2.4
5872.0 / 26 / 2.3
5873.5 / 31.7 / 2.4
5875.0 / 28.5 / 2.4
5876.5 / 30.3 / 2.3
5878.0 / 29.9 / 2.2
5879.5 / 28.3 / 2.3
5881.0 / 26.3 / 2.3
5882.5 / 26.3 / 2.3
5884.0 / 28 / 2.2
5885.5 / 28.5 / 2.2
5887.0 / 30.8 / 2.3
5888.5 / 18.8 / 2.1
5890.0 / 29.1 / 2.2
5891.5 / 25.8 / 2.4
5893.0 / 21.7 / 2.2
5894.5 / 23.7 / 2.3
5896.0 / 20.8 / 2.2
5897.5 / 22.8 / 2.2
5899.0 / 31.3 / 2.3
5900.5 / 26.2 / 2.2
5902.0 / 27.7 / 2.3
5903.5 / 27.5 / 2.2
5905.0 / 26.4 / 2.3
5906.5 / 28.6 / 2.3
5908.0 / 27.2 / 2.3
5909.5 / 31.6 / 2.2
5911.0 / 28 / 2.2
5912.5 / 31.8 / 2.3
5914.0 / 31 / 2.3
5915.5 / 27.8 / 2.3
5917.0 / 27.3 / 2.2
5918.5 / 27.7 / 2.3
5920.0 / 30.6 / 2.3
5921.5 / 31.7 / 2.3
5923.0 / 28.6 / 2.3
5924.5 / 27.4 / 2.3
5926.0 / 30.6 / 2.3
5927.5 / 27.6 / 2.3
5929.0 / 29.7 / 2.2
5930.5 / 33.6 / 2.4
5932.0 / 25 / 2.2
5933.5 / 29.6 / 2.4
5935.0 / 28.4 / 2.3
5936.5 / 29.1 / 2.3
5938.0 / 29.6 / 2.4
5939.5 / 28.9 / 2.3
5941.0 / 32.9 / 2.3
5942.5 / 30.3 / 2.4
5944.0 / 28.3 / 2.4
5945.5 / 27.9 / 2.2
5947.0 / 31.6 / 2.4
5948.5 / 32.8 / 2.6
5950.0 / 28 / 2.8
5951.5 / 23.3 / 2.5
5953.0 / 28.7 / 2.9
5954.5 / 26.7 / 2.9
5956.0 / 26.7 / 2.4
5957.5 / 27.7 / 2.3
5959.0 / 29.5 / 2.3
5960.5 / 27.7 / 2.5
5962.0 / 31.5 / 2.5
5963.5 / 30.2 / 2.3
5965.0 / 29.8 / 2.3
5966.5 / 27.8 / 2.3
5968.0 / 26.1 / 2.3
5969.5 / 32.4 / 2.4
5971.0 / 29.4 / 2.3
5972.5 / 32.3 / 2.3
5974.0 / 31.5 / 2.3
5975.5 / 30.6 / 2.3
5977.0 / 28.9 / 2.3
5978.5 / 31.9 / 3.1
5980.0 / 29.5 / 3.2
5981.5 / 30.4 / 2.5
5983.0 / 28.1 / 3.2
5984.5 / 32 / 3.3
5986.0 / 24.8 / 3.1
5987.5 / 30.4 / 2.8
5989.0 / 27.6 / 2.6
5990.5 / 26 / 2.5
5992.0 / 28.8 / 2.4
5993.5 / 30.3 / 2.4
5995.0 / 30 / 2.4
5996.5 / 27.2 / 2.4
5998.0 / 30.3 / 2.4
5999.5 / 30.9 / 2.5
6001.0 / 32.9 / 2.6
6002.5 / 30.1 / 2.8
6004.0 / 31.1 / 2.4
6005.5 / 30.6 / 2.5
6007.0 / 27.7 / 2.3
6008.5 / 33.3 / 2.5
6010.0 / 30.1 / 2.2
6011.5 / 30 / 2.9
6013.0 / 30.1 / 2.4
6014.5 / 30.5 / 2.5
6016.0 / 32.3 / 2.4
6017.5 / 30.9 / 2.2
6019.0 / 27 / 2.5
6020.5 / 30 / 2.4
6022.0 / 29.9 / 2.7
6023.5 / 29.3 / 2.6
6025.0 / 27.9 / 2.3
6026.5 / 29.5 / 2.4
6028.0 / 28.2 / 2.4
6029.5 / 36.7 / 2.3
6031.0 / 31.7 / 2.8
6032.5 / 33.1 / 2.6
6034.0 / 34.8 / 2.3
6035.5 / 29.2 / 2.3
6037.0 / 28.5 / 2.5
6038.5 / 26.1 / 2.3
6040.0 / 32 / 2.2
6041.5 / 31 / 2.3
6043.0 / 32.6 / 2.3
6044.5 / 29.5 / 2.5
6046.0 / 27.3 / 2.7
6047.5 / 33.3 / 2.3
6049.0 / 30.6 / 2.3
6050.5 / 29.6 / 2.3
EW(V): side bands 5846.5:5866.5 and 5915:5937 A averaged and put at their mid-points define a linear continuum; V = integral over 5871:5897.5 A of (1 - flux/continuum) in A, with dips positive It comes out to 2.7 A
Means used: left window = 30.1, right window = 29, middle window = 26.7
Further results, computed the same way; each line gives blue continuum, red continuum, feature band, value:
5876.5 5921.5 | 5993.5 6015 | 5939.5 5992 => 0.1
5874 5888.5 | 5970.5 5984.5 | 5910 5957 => 0.4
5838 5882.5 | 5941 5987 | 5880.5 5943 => 3.2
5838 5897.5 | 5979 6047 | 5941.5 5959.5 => 0.5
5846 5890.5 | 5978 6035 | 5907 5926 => 0.1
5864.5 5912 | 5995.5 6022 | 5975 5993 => 0.4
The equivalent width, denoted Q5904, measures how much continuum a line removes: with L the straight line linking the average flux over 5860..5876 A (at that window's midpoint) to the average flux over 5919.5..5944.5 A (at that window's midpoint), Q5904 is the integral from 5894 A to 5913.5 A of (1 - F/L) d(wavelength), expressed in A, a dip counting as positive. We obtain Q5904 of 1.5 A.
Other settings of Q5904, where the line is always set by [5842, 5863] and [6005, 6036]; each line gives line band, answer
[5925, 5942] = 0.5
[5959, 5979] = 0.3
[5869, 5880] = 0.3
